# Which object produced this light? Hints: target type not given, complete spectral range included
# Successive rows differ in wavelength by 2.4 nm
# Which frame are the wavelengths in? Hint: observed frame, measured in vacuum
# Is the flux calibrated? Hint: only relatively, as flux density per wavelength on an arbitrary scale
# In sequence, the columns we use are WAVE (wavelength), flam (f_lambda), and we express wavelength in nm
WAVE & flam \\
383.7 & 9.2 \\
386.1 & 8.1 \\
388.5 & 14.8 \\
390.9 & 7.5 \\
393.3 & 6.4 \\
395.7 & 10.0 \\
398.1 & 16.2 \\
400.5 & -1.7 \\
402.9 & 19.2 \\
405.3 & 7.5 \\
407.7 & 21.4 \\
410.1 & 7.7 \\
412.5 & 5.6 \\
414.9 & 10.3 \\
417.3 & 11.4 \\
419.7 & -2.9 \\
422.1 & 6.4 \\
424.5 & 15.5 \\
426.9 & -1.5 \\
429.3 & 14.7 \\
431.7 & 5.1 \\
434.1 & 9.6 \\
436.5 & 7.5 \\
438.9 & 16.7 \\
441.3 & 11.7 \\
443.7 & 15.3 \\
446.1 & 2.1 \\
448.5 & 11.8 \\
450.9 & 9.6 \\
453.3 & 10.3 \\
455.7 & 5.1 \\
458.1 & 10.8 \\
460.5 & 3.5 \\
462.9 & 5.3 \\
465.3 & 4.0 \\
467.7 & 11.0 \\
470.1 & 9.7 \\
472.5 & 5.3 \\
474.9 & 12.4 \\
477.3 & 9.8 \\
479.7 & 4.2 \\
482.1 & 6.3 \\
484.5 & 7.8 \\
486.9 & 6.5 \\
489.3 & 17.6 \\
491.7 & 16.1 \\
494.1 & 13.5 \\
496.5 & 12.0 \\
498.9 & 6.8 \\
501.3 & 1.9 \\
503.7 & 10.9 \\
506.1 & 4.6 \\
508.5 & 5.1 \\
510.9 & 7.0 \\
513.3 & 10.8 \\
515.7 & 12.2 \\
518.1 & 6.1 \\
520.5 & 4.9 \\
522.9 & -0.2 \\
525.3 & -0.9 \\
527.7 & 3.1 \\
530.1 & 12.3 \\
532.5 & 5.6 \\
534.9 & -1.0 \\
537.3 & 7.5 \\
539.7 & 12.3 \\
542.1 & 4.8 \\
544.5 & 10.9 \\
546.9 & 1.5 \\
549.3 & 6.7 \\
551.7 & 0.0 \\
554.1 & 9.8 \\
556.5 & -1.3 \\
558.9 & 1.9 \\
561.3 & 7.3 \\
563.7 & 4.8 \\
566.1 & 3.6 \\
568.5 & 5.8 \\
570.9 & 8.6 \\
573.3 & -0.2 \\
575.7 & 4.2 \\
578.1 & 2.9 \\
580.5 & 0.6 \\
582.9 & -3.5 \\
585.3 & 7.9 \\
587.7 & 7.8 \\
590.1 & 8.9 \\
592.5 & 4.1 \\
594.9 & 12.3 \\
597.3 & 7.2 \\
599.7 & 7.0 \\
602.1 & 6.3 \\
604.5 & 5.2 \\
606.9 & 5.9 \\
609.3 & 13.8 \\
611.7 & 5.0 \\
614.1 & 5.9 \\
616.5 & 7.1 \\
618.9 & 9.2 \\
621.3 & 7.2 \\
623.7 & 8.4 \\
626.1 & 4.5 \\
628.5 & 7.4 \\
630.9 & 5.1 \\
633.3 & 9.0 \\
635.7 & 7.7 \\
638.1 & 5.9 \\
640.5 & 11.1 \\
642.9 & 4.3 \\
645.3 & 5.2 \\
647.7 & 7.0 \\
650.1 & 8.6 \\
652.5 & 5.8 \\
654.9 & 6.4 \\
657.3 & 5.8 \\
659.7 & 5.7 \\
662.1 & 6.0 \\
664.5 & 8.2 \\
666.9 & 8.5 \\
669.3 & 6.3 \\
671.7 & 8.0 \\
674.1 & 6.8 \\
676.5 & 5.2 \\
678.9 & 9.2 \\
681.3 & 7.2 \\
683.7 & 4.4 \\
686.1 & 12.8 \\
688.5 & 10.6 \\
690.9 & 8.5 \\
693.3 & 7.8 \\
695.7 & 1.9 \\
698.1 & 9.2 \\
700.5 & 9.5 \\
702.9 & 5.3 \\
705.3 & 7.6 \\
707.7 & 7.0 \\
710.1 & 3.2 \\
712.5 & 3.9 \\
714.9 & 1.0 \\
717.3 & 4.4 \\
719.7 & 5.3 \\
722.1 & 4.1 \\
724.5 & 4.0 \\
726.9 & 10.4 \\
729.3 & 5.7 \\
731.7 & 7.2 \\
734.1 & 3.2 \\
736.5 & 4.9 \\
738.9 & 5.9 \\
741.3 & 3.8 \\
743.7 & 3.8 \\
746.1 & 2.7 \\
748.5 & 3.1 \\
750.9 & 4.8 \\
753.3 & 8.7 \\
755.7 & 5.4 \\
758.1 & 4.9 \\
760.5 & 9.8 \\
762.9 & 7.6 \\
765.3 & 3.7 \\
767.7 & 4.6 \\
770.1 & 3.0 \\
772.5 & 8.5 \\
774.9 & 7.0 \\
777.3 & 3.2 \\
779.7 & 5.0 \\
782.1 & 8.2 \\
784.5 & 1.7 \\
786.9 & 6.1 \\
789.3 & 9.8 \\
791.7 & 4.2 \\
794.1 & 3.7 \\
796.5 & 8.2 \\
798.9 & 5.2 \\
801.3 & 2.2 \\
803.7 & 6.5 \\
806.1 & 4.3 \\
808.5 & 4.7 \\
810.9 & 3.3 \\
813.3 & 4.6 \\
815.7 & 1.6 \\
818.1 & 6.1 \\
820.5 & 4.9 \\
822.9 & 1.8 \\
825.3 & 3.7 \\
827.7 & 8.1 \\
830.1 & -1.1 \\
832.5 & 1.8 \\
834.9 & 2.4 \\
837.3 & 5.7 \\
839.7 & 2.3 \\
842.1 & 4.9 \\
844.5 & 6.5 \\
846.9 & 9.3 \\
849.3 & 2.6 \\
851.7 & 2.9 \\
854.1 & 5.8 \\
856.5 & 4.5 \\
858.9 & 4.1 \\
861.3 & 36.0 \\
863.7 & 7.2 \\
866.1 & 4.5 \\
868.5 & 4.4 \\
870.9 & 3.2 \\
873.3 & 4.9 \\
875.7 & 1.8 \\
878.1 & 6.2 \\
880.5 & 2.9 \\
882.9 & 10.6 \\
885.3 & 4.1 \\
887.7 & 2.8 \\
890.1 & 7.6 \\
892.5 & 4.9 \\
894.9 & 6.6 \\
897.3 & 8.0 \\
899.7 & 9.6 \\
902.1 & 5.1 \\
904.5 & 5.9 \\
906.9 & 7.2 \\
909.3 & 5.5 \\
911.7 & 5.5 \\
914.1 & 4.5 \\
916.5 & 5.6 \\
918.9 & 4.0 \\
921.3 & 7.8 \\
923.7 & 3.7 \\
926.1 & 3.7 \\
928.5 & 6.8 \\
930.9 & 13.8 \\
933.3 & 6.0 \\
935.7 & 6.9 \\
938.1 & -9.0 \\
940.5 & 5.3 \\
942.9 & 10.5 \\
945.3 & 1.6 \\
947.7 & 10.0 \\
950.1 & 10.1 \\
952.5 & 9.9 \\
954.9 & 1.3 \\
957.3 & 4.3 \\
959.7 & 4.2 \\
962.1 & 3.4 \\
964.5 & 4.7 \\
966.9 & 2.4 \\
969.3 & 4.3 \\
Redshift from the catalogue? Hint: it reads 1.31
